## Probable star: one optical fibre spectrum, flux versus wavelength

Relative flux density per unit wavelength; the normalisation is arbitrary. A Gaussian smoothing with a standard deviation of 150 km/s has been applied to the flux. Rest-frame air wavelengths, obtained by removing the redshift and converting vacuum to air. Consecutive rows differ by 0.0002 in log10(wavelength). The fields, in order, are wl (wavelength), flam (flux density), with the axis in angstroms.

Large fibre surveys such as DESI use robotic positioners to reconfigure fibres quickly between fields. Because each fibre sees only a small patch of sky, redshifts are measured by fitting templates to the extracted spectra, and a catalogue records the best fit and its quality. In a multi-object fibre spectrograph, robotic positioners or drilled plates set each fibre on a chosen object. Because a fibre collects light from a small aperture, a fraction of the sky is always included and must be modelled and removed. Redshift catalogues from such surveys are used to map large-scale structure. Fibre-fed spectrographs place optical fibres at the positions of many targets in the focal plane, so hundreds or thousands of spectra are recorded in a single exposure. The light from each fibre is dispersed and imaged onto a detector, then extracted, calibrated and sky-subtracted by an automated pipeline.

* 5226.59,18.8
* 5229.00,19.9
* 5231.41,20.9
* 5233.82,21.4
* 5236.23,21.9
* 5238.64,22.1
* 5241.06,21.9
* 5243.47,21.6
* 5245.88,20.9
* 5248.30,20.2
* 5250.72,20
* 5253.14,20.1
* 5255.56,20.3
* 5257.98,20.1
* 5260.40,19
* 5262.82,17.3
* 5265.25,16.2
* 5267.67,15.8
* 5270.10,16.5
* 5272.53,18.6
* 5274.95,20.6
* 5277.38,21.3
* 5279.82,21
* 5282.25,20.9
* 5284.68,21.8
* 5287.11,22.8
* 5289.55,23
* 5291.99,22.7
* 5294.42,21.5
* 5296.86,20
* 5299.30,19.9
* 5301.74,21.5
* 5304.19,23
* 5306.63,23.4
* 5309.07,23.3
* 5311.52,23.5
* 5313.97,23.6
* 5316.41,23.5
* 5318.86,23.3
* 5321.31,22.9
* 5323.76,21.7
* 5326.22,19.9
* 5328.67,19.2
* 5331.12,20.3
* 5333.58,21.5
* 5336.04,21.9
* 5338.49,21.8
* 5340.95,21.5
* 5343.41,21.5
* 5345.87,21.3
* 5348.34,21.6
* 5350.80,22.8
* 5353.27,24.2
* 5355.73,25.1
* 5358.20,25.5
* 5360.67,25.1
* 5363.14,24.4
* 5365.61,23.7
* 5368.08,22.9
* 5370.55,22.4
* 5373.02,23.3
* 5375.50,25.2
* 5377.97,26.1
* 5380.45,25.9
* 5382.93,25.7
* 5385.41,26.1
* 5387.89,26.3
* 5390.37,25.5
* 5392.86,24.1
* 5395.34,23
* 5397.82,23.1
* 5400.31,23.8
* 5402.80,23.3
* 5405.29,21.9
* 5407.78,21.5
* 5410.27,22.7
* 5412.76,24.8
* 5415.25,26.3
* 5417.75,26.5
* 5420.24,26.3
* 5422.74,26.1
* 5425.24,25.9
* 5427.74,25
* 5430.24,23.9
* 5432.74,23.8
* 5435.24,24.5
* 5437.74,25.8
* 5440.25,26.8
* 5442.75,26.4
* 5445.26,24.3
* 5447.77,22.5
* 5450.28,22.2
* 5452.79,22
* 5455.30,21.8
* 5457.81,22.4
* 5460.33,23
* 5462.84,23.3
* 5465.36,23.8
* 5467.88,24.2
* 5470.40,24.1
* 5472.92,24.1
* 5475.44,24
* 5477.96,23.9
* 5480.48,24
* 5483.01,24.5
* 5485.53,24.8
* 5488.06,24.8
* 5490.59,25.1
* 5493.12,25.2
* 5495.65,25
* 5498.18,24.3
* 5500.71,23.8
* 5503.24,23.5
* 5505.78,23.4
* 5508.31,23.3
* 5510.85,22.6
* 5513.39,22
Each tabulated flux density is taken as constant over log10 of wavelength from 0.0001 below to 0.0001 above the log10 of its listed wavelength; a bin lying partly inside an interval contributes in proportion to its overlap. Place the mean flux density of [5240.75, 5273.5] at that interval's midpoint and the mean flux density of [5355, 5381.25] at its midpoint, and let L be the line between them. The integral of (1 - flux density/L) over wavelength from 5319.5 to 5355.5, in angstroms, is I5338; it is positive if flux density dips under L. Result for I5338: 2.0 angstroms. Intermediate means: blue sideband 19.1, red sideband 24.5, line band 21.7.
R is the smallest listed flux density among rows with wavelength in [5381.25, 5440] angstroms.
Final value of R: 21.5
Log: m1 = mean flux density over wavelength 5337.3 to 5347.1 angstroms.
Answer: 21.5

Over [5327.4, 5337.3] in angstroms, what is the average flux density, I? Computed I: 20.7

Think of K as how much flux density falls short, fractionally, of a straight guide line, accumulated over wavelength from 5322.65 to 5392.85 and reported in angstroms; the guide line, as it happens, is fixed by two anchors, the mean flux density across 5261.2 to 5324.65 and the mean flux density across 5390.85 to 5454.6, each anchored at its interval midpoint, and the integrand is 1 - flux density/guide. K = -1.88 angstroms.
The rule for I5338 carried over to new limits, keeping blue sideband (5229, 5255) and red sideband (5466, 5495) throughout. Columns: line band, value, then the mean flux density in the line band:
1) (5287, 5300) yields 0.1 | 21.6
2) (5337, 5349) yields 0.5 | 21.5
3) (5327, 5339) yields 0.8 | 20.9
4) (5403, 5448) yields -2.1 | 24.7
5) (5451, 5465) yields 0.9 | 22.6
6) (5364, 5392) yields -2.3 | 24.8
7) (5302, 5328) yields -0.7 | 22.7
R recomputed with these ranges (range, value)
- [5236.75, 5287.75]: 15.8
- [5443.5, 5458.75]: 21.8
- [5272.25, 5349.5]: 18.6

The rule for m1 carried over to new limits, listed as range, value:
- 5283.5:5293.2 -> 22.6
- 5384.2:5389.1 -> 26.2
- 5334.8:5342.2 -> 21.7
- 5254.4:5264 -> 19.2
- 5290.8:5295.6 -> 22.1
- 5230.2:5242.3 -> 21.6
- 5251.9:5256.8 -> 20.2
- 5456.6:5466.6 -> 23.1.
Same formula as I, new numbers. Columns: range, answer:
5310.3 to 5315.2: 23.6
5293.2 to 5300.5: 20.5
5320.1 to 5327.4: 21.5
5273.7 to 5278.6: 20.9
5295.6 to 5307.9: 21.6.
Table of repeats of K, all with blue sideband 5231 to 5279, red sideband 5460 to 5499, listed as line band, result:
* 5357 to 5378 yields -2.02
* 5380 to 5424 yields -3.56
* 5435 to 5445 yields -1.00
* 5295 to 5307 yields -0.40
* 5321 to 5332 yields 0.31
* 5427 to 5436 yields -0.35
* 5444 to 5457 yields 0.63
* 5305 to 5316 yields -1.32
